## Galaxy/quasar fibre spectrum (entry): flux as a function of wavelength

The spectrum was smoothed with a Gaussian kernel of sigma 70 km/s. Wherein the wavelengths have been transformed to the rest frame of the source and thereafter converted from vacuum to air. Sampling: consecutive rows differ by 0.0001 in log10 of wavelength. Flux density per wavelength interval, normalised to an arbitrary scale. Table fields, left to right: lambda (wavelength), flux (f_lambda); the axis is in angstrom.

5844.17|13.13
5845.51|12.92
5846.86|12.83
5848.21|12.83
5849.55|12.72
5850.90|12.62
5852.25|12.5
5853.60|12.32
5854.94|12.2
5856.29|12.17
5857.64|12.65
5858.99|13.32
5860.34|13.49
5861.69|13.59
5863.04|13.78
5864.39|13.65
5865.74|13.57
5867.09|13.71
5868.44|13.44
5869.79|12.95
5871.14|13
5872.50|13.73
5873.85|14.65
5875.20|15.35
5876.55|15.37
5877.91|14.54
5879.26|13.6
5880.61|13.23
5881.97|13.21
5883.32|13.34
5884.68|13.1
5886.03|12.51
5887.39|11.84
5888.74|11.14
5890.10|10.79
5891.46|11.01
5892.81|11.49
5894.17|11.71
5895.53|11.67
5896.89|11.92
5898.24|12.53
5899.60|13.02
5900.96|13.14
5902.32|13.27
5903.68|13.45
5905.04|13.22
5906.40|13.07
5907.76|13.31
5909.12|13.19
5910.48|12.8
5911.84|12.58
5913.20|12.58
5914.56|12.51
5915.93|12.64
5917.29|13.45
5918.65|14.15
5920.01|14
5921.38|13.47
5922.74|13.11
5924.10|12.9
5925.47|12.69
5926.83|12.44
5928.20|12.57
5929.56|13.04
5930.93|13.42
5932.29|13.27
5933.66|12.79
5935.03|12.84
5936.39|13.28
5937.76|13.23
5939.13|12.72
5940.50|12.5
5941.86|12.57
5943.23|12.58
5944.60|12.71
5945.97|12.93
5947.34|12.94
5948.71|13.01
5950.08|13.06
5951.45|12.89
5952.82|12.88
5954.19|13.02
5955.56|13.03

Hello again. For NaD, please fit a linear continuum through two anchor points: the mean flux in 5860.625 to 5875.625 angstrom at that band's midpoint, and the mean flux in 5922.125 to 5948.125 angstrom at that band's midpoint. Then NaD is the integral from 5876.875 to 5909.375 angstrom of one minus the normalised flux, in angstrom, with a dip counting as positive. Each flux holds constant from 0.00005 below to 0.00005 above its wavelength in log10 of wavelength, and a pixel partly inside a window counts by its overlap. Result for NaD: 1.8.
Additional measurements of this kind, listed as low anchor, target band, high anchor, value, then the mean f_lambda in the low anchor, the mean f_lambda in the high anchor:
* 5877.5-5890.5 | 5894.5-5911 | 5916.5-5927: 0.21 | 12.7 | 13.3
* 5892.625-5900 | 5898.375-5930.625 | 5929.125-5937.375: -1.27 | 12.1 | 13.1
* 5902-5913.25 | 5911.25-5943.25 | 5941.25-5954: -0.05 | 13.1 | 12.8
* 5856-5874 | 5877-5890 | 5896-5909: 0.30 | 13.4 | 13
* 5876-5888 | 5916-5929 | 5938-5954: -0.14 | 13.4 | 12.8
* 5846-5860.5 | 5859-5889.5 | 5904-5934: -1.64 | 12.7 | 13.1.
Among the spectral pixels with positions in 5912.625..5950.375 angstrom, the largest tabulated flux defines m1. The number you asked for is 14.15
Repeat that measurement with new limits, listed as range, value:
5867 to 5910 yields 15.37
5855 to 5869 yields 13.78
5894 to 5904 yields 13.45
